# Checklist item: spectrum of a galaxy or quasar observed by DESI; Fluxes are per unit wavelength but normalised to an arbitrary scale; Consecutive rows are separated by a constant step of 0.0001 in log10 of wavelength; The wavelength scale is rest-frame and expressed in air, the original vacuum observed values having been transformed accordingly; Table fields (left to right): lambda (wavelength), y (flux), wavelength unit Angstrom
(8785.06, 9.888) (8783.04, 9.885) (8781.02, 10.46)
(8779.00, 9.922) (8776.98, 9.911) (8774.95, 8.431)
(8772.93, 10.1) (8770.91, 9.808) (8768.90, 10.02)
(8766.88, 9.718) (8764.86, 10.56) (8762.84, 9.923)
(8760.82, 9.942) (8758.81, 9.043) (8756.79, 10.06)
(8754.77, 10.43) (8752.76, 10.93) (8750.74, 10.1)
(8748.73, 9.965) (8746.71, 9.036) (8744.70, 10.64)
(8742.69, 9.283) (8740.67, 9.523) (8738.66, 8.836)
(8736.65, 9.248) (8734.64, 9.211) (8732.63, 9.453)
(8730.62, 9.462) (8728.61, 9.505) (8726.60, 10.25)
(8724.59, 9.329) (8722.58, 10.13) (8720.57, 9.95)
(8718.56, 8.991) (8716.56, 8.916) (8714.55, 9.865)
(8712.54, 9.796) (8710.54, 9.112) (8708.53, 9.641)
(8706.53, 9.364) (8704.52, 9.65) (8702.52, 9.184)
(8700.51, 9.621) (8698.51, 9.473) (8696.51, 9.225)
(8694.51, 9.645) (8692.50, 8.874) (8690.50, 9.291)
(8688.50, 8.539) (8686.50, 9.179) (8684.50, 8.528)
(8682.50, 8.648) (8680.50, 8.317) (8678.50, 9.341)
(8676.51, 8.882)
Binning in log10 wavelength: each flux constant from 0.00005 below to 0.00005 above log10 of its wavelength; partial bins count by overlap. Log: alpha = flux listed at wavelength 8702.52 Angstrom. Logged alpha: 9.184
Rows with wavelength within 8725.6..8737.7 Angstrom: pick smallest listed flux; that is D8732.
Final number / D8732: 9.211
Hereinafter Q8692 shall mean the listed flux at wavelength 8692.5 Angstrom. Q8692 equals 8.874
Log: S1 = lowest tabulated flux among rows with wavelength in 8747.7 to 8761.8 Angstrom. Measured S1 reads 9.043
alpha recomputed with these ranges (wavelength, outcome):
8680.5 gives 8.317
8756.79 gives 10.06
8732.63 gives 9.453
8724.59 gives 9.329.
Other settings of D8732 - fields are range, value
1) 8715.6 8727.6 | 8.916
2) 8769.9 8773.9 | 9.808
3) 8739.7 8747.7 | 9.036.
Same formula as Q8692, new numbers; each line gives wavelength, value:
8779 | 9.922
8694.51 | 9.645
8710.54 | 9.112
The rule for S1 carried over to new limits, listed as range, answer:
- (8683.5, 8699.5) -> 8.528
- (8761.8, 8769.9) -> 9.718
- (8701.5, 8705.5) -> 9.184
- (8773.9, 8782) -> 8.431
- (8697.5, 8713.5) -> 9.112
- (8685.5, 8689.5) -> 8.539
